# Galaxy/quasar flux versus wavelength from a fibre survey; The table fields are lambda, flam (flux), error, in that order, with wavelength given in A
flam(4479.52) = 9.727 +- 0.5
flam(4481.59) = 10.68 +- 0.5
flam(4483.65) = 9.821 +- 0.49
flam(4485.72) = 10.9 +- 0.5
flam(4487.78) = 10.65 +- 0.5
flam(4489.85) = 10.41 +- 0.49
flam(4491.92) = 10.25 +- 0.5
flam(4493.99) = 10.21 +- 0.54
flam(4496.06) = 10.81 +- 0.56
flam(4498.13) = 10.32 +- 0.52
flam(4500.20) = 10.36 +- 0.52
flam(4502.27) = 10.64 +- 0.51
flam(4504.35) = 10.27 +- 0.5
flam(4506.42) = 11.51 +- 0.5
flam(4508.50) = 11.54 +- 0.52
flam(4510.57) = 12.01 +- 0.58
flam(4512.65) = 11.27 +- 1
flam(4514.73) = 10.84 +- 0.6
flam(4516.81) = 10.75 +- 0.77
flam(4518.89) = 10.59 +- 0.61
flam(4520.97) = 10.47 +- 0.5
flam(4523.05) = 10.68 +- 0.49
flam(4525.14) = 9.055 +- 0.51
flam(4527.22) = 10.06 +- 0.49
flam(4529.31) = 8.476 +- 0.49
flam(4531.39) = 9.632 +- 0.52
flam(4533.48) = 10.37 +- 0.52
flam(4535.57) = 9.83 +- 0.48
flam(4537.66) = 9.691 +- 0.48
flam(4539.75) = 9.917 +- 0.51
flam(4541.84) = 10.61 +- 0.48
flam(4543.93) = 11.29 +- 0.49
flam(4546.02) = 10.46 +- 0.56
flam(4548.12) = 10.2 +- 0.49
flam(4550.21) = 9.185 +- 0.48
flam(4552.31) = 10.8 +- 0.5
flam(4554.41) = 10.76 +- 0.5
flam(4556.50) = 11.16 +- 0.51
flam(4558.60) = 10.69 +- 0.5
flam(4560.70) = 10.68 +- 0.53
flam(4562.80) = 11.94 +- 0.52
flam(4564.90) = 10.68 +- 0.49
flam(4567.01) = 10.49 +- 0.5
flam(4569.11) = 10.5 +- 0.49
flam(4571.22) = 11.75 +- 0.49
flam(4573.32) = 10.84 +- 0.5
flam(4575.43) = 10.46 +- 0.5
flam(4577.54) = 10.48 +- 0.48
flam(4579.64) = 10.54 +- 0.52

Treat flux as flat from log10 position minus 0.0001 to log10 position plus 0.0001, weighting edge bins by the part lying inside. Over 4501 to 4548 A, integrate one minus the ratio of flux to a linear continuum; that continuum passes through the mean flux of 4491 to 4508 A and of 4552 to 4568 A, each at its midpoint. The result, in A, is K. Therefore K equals 1.16 A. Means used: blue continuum 10.6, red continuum 10.9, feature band 10.4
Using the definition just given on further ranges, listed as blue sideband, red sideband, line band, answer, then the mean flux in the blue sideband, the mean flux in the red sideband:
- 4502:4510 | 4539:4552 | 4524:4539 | 1.39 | 11.1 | 10.3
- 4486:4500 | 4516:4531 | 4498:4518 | -1.47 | 10.5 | 9.99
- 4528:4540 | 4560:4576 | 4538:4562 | -0.62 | 9.64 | 10.9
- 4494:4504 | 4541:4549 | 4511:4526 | -0.07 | 10.5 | 10.6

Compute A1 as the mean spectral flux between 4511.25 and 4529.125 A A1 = 10.4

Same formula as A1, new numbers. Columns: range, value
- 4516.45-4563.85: 10.3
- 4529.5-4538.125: 9.76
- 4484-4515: 10.8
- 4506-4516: 11.4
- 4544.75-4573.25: 10.7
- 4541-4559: 10.6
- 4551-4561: 10.8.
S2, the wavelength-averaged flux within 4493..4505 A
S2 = 10.4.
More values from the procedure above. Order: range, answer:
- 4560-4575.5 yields 10.9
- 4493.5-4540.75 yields 10.4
